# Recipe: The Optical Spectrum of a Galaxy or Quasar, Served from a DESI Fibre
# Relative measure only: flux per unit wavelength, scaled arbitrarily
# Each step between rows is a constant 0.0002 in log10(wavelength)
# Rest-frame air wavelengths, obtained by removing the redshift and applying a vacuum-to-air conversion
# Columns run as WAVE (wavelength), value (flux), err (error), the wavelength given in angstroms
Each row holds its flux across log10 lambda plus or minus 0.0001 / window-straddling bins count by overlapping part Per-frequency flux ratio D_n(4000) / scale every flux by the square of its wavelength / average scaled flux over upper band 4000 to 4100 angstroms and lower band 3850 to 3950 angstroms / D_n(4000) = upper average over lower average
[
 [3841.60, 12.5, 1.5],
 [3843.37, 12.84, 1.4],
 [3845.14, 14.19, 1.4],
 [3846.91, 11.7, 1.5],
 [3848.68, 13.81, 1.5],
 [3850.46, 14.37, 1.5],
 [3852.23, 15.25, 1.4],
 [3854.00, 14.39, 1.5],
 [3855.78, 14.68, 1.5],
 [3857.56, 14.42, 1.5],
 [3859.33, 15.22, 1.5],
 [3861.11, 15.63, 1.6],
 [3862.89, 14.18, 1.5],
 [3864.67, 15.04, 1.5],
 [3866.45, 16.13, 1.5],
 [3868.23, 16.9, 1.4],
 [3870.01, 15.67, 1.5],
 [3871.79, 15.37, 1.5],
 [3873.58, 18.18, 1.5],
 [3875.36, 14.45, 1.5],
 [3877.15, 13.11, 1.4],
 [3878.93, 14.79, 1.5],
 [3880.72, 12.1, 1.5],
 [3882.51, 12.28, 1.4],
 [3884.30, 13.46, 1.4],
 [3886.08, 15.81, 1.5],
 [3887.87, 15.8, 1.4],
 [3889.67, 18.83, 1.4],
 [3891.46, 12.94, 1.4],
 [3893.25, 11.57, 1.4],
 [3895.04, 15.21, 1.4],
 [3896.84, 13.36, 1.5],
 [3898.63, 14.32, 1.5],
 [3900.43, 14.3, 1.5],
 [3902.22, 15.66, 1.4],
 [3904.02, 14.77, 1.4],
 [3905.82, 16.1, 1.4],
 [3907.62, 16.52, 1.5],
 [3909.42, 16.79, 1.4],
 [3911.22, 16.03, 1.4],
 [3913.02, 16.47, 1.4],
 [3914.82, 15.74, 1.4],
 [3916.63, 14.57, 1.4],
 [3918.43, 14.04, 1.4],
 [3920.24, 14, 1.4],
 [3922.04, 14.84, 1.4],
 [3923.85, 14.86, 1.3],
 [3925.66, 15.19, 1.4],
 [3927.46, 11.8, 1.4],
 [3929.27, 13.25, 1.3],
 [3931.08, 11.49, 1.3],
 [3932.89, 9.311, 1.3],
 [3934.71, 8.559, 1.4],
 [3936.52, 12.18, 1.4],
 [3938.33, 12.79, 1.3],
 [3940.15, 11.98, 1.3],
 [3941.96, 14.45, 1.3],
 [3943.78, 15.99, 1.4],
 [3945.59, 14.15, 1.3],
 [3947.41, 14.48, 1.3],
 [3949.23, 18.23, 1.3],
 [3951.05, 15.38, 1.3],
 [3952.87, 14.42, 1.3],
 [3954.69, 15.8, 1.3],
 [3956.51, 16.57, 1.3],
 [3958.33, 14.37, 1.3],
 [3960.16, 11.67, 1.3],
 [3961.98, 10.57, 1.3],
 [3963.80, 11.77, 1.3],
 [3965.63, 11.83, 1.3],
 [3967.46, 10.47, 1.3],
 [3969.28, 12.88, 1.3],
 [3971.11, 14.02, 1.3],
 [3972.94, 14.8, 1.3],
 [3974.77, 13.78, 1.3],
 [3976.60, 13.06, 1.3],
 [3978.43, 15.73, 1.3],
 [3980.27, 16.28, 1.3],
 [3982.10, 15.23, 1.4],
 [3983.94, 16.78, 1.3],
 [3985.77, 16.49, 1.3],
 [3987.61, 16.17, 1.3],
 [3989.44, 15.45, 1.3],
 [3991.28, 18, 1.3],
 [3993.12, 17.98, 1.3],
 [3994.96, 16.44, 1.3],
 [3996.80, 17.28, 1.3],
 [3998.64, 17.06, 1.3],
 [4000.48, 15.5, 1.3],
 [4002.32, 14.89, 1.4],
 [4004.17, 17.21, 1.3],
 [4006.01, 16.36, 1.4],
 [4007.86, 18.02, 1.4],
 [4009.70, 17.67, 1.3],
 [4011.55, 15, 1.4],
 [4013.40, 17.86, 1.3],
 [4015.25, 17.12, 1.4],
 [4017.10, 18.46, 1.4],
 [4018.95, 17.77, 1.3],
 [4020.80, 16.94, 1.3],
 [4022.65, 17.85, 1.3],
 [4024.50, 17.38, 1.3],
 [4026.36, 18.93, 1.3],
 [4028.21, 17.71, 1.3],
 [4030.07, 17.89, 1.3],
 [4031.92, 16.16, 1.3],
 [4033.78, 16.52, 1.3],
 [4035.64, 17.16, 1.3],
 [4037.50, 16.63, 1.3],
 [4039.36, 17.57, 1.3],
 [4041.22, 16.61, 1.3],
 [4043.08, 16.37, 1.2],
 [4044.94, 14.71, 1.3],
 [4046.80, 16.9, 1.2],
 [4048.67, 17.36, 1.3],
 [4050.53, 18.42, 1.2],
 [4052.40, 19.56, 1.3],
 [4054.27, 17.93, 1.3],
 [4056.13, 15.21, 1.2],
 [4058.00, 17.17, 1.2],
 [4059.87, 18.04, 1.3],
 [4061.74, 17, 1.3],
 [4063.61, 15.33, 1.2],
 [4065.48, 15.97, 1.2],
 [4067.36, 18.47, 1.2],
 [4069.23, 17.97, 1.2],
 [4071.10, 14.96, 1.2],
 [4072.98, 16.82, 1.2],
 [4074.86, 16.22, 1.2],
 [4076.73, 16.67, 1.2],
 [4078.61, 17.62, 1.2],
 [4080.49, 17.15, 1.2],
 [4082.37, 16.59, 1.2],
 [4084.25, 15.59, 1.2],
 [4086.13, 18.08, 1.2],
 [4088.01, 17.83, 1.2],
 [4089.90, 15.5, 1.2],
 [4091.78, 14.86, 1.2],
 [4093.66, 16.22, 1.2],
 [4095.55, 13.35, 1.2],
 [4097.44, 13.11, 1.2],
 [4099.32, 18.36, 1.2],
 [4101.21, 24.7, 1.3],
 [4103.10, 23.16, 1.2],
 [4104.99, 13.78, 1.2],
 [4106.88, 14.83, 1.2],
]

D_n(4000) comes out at 1.25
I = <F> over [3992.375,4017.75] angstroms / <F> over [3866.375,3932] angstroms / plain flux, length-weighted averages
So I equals 1.14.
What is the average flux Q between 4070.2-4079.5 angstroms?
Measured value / 16.5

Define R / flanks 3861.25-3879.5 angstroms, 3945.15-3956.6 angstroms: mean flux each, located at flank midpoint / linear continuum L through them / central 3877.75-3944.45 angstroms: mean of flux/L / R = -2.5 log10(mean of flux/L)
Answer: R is 0.10 mag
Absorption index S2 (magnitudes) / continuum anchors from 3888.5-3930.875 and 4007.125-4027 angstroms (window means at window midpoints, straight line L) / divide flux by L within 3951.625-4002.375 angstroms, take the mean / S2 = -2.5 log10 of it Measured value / 0.12 mag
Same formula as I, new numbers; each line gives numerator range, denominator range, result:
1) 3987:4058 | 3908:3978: 1.24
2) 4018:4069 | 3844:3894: 1.17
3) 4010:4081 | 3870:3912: 1.15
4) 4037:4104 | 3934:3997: 1.18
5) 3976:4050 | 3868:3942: 1.18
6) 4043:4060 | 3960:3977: 1.37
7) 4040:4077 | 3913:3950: 1.24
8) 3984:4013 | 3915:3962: 1.21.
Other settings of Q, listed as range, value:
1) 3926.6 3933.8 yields 11.5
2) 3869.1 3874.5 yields 16.4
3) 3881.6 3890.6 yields 15.2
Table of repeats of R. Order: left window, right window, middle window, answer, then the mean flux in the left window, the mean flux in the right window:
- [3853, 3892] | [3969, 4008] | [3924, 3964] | 0.16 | 15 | 15.9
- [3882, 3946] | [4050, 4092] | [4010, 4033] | -0.09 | 14.2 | 16.9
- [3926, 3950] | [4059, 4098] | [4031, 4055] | -0.10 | 13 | 16.4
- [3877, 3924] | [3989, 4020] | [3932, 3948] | 0.23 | 14.8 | 17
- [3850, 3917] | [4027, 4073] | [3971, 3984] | 0.09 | 15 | 17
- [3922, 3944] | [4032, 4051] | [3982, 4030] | -0.11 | 12.6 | 16.8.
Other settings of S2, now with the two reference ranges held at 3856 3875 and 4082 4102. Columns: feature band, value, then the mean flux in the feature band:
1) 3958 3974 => 0.28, 12.4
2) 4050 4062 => -0.07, 17.6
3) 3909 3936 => 0.16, 13.7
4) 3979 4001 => -0.02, 16.6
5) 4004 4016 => -0.05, 17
